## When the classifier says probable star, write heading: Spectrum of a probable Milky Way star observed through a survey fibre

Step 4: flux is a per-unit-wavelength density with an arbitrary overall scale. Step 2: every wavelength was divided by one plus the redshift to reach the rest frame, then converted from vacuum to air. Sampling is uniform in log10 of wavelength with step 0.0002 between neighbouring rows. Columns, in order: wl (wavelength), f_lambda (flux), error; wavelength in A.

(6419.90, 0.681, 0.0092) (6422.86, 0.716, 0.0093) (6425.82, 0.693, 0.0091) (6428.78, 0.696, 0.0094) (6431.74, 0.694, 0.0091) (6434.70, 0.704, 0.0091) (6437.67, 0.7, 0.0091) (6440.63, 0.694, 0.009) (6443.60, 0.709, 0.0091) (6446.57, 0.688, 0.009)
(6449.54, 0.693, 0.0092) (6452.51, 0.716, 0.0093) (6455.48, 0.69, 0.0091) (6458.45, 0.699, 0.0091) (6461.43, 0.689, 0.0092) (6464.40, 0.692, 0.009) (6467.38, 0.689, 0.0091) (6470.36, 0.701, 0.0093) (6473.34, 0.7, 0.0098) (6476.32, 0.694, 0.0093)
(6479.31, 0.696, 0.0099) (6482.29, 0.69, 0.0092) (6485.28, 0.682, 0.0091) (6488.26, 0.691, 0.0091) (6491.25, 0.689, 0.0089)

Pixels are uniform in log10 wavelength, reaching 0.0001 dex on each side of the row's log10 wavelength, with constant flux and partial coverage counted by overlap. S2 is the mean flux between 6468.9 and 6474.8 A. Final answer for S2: 0.701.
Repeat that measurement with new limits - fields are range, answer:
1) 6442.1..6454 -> 0.701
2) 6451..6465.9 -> 0.697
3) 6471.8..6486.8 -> 0.693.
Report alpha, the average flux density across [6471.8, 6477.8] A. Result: 0.697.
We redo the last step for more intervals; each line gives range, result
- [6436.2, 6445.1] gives 0.701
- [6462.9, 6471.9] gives 0.694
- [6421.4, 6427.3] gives 0.704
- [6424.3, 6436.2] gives 0.697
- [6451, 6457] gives 0.704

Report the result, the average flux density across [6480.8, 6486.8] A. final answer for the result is 0.687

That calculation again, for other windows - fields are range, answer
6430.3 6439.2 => 0.699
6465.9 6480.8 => 0.696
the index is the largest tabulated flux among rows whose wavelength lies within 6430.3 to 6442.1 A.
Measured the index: 0.704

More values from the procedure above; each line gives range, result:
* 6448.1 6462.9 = 0.716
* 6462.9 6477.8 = 0.701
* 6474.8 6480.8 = 0.696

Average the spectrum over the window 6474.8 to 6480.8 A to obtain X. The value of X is 0.695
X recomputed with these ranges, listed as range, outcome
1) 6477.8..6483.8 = 0.692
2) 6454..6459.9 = 0.695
